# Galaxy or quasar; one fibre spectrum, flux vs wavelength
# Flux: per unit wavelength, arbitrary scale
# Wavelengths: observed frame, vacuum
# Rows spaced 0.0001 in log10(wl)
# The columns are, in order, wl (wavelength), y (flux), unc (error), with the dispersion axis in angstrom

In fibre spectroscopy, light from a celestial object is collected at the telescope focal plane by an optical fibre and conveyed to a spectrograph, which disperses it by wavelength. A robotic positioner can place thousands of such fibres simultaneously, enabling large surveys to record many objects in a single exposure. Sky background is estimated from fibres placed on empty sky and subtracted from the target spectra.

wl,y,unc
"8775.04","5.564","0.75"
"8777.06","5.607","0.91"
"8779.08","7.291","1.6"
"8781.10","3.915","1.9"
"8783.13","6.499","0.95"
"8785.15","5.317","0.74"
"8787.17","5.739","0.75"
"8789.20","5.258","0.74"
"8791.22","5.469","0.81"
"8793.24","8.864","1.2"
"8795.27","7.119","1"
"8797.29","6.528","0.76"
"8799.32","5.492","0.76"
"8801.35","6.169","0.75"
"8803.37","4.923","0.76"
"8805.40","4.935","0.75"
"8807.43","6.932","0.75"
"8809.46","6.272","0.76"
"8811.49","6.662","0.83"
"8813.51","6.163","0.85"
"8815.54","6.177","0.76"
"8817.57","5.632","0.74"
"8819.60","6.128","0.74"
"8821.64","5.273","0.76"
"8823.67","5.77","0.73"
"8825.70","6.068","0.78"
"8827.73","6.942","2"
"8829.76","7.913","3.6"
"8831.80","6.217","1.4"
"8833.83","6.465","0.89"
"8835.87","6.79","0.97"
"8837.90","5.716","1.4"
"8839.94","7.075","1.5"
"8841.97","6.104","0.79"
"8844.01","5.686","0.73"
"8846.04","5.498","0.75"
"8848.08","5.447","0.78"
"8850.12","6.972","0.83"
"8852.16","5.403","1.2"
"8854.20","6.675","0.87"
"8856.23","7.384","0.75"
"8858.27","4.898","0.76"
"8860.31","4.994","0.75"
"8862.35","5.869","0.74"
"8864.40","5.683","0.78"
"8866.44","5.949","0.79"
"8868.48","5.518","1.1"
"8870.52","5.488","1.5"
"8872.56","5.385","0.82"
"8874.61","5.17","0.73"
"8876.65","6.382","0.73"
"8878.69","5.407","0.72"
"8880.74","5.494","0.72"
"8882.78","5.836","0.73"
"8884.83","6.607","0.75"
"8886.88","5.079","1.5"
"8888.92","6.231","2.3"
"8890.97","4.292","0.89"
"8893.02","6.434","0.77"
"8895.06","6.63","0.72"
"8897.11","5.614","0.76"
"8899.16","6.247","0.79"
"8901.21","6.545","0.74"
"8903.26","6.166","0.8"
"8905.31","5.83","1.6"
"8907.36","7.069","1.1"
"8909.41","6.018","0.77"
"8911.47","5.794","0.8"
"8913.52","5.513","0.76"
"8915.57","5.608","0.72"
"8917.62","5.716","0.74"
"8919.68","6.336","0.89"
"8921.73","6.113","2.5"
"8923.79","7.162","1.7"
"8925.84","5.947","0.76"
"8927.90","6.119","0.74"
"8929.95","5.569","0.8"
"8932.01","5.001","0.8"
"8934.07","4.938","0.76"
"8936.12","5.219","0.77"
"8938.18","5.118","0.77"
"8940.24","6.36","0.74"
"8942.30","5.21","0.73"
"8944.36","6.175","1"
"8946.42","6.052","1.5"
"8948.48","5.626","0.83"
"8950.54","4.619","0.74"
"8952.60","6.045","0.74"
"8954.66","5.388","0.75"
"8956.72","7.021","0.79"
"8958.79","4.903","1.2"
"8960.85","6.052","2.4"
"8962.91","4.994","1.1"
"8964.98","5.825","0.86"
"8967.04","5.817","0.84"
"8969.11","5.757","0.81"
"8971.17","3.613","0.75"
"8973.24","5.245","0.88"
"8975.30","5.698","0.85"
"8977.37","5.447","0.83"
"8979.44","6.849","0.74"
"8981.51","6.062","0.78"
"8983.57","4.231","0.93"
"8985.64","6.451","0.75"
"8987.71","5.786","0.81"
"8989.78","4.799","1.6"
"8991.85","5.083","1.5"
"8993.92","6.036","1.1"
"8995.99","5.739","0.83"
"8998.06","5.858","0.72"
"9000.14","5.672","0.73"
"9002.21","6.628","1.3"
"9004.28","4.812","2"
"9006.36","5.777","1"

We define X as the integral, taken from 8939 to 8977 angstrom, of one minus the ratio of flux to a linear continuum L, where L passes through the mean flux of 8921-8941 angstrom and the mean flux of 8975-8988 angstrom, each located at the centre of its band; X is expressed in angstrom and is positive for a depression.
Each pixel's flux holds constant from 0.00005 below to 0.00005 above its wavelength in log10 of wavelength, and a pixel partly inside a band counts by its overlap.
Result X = 1.29 angstrom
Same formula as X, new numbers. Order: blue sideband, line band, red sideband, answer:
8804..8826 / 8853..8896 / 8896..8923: 1.8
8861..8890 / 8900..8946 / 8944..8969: -1.5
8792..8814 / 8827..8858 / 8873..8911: -1.0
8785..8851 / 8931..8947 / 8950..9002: 0.6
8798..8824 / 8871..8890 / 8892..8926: 1.1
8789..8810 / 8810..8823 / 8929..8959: 0.3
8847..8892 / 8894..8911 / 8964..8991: -1.8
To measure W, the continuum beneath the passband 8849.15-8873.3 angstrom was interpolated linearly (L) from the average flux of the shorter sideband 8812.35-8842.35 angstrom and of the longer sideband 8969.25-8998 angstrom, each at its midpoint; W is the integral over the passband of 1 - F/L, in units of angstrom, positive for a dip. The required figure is 1.1 angstrom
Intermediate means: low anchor 6.3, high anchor 5.49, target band 5.86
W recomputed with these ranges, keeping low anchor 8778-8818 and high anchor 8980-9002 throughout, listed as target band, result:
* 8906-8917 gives -0.31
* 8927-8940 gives 0.87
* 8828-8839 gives -1.19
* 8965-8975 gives 0.82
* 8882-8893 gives 0.36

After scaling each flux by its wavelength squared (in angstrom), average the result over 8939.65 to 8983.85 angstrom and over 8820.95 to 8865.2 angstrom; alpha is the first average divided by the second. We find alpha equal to 0.9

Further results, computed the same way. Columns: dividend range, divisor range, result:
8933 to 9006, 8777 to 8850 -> 0.94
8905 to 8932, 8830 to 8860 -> 0.99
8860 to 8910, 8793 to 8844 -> 0.95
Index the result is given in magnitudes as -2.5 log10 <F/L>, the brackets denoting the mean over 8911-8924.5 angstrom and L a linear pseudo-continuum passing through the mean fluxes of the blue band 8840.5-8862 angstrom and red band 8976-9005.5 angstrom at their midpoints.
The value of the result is -0.04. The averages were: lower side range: 5.93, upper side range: 5.67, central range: 6.02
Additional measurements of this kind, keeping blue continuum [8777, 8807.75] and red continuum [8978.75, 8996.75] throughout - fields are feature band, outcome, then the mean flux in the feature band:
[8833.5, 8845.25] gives -0.07 mag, 6.28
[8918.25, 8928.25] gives -0.10 mag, 6.32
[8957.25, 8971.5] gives 0.05 mag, 5.42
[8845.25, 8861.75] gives 0.00 mag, 5.91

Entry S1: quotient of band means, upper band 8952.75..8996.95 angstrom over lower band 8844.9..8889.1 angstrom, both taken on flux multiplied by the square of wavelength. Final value 1.0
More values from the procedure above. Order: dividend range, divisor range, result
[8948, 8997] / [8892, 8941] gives 0.94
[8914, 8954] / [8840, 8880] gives 1.00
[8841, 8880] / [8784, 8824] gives 0.97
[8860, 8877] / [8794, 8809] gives 0.94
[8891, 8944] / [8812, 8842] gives 0.95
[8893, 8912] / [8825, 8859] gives 1.00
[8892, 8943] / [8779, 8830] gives 1.00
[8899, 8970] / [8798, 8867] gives 0.98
